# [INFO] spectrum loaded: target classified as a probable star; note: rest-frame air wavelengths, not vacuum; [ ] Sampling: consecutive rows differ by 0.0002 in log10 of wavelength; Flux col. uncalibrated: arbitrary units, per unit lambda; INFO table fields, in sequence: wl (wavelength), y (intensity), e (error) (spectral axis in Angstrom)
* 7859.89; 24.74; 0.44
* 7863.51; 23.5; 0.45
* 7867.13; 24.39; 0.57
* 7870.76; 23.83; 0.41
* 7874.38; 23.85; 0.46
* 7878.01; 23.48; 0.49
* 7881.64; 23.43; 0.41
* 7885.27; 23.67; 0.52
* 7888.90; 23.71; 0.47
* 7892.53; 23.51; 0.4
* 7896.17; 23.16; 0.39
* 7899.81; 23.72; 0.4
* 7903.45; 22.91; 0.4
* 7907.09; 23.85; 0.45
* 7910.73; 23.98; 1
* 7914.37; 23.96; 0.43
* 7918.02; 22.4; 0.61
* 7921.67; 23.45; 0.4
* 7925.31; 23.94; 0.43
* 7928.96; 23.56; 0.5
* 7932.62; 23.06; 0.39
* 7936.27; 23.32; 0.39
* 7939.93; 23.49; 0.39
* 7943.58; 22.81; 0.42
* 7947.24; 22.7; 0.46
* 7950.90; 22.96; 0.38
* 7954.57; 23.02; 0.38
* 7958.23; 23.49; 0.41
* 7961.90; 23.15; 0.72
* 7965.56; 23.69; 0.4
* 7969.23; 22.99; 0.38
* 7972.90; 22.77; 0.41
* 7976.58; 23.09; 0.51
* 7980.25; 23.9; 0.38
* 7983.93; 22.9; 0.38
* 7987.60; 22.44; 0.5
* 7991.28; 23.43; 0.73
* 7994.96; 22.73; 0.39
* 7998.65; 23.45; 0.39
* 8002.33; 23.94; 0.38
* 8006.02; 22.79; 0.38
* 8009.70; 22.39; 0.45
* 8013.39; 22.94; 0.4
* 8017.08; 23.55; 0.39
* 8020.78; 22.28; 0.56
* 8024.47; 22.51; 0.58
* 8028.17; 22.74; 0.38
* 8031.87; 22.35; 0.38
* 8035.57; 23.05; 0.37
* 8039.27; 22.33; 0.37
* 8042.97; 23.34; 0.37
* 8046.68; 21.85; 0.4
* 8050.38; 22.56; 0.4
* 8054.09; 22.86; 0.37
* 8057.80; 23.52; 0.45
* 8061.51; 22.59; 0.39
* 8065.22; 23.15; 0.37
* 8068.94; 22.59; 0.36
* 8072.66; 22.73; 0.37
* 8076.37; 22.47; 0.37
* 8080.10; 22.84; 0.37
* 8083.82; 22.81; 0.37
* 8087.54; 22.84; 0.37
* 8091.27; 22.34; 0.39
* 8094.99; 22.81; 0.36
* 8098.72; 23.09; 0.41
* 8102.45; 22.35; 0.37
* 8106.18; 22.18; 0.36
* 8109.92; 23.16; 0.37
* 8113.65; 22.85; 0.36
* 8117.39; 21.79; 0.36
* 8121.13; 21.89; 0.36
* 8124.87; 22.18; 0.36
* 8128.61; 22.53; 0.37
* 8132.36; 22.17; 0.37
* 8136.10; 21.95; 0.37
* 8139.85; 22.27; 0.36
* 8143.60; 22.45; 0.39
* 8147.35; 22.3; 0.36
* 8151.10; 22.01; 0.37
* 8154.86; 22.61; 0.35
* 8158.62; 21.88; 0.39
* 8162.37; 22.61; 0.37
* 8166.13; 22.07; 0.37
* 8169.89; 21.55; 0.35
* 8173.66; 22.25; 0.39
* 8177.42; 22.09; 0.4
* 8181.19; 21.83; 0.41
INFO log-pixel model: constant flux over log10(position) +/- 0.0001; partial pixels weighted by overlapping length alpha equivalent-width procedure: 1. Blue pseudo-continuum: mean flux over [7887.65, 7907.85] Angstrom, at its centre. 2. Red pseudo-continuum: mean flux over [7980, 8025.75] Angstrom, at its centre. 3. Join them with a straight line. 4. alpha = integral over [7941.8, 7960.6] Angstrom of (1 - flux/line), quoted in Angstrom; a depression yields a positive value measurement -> 0.2 Angstrom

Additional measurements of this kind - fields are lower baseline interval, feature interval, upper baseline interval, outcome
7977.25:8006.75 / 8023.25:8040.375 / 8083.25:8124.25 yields 0.3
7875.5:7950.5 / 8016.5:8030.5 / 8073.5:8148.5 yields 0.1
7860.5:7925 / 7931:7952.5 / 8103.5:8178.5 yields 0.3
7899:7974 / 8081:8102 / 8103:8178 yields -0.2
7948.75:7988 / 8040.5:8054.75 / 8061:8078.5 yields 0.1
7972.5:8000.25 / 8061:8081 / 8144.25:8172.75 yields -0.1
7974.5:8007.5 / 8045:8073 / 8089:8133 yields 0.0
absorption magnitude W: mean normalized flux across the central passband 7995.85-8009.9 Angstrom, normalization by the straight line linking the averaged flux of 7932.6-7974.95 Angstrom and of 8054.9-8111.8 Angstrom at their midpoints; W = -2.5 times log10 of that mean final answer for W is -0.01 mag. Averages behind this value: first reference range 23.1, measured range 23.2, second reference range 22.8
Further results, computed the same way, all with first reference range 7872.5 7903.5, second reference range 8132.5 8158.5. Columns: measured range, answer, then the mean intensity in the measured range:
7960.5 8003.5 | -0.007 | 23.2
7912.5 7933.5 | -0.003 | 23.4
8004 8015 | 0.009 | 22.7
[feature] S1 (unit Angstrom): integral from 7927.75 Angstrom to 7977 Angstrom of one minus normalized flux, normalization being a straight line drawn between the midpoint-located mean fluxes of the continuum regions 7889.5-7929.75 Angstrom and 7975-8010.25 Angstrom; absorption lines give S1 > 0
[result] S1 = 0.4 Angstrom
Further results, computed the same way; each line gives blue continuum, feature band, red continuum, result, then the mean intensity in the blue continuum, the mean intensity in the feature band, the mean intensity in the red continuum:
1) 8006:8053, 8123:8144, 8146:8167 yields 0.08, 22.7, 22.2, 22.3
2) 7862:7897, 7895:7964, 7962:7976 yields 0.18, 23.7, 23.3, 23.1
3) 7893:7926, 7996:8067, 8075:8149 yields 0.04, 23.5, 22.9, 22.5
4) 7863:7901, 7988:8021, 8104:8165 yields -0.09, 23.7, 23.1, 22.3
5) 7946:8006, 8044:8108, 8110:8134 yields -0.33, 23.2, 22.7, 22.3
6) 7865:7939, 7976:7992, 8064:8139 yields 0.00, 23.6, 23.1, 22.5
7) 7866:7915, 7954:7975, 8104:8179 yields 0.04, 23.7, 23.2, 22.2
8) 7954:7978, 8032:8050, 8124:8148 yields 0.13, 23.2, 22.6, 22.3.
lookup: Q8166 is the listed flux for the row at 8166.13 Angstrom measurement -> 22.07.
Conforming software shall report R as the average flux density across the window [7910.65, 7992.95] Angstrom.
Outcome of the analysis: 23.2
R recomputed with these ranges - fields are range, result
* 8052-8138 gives 22.6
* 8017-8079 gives 22.7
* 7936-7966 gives 23.2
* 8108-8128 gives 22.4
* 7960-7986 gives 23.2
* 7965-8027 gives 23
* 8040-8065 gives 22.8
